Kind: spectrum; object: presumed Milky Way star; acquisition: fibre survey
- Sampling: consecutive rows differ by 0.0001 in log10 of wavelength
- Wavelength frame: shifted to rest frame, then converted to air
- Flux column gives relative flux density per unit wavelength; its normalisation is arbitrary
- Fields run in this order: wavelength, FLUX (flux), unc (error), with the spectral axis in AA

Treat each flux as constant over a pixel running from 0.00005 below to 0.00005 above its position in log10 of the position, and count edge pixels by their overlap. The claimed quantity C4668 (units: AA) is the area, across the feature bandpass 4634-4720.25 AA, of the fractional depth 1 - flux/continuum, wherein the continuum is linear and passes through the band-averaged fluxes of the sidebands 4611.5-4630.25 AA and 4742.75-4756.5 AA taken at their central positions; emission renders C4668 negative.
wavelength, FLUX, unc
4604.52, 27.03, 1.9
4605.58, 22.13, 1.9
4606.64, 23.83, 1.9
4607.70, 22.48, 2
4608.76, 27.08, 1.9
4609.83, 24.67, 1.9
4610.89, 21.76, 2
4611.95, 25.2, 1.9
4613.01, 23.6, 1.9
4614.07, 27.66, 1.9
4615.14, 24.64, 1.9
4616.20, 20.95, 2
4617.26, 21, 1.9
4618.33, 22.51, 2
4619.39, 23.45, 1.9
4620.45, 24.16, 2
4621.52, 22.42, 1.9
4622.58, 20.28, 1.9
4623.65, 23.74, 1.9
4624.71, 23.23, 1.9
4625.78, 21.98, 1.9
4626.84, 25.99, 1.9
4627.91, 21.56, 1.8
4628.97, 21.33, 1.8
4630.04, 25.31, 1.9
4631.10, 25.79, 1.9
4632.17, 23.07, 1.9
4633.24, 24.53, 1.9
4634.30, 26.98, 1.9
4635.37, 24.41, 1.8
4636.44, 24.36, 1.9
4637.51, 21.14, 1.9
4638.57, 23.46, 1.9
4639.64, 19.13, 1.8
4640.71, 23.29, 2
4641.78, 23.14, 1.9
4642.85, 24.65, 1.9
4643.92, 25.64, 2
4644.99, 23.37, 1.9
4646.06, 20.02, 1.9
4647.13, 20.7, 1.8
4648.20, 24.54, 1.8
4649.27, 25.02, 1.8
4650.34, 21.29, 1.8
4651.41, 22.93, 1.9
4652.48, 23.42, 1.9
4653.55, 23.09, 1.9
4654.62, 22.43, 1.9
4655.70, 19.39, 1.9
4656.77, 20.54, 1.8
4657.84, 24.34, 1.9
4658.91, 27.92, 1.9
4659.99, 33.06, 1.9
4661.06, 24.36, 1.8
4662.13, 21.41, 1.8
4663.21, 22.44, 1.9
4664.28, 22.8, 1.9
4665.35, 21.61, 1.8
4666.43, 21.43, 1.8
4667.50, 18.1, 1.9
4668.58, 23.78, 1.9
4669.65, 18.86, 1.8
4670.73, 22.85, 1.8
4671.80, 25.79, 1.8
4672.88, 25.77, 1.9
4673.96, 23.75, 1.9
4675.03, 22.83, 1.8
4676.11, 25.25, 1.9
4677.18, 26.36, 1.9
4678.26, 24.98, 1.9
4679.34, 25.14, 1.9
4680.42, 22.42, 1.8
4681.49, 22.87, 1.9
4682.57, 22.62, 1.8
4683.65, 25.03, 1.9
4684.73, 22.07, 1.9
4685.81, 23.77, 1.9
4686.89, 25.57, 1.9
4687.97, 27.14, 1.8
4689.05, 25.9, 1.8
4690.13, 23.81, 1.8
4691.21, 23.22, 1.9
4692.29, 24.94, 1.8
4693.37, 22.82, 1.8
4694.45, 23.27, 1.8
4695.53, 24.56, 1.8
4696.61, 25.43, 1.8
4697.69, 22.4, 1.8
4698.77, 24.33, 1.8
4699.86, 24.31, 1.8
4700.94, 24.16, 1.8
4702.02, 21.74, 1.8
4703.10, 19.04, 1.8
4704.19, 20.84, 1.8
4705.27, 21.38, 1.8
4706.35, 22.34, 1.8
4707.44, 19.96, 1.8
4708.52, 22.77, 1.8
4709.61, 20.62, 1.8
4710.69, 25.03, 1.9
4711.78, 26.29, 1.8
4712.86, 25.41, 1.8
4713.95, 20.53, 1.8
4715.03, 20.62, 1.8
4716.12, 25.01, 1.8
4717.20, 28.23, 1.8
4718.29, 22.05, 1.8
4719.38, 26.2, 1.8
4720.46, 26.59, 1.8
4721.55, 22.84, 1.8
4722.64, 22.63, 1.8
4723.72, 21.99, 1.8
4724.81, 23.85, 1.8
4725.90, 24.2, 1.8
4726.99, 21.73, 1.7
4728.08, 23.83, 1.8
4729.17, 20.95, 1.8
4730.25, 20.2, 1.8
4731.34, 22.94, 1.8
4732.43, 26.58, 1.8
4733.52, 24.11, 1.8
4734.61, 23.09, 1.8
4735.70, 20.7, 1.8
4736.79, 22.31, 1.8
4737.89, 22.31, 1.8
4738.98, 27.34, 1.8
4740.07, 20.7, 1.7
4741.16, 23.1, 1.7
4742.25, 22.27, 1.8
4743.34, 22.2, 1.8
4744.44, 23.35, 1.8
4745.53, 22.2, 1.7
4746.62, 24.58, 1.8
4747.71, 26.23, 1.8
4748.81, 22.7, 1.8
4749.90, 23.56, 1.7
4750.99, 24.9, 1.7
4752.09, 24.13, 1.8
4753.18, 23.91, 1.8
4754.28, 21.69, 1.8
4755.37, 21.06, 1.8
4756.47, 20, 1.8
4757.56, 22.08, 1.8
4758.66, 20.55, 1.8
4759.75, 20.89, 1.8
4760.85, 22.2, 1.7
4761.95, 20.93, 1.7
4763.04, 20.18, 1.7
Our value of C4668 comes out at -0.8 AA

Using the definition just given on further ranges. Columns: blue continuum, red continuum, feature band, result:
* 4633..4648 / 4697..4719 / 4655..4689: -1.0 AA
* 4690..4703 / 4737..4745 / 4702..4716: 0.8 AA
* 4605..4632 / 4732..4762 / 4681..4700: -0.8 AA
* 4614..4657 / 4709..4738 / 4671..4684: -0.6 AA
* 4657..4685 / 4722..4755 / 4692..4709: 0.5 AA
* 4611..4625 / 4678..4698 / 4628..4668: 0.6 AA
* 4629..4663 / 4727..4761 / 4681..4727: -0.8 AA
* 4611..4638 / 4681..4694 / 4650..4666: 0.3 AA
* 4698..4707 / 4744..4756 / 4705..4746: -0.5 AA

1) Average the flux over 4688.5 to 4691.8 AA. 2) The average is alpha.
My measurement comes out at 24.3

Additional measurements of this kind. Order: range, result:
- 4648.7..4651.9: 23.1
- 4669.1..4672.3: 22.5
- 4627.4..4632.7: 23.4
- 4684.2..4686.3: 22.9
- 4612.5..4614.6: 25.7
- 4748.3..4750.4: 23.2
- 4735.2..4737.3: 21.5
